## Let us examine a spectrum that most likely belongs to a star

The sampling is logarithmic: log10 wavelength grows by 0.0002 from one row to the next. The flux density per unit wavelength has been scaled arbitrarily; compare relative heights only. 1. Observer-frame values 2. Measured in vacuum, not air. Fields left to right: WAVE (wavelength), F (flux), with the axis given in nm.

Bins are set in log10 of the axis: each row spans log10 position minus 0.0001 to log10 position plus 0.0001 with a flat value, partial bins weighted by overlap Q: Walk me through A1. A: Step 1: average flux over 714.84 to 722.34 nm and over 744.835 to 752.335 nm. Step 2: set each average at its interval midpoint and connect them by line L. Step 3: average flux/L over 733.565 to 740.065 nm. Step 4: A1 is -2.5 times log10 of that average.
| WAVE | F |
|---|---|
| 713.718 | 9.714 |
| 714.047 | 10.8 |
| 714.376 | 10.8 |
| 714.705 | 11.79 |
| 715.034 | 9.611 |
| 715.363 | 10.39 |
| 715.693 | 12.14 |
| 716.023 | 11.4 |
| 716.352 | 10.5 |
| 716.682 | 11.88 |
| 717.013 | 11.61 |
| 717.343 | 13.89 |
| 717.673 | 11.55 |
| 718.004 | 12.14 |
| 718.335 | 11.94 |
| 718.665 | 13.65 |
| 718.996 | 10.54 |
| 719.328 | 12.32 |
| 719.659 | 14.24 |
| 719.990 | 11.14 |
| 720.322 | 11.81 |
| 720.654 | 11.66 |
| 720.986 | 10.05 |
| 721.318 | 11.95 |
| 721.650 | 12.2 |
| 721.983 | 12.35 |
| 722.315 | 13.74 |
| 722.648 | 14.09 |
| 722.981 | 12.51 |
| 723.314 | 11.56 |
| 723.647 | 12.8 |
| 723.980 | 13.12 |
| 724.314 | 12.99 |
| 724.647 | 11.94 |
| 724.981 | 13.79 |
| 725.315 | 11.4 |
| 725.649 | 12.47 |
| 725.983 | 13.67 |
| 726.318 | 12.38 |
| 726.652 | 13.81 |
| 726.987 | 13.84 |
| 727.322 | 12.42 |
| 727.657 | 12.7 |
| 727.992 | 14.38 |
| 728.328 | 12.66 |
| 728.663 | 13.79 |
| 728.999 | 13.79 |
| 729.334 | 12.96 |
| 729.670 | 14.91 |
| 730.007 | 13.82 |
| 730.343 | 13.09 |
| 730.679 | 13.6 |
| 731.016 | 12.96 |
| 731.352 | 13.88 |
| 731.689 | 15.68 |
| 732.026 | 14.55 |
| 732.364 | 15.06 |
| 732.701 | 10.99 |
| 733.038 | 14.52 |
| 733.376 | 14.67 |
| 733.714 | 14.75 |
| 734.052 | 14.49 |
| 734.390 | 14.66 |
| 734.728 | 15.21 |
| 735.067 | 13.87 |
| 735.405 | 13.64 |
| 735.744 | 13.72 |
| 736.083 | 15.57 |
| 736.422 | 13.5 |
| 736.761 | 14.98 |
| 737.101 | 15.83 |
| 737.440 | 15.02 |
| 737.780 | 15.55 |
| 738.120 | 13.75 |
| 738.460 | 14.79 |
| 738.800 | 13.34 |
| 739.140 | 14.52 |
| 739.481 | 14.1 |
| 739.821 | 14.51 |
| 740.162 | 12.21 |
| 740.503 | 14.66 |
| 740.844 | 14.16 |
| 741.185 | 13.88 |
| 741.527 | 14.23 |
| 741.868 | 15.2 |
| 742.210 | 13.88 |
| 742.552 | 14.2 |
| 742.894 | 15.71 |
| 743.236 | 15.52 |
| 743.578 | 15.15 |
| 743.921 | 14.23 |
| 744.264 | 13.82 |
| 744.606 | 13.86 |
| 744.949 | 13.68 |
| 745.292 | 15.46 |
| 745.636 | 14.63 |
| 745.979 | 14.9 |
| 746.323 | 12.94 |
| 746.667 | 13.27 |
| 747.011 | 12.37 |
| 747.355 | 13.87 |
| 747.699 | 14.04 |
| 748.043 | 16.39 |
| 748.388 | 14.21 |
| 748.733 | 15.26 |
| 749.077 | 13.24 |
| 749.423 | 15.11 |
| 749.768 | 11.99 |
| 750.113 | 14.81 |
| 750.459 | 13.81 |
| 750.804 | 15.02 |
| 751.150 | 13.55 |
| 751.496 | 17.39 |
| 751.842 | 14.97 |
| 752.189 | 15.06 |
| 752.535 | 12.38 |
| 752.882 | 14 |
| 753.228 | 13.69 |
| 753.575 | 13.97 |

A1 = -0.09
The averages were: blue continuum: 11.8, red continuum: 14.4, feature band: 14.5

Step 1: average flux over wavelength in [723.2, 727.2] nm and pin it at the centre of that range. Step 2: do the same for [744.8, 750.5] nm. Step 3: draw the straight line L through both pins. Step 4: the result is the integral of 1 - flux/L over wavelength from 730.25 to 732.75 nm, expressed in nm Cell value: -0.13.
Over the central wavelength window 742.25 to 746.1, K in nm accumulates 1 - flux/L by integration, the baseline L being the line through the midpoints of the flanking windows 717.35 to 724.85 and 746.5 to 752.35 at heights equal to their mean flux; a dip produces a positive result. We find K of -0.17 nm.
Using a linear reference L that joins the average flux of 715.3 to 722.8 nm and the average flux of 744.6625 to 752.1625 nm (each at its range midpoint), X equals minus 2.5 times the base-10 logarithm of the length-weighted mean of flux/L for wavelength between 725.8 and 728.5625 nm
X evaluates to -0.05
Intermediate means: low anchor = 12.1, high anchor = 14.3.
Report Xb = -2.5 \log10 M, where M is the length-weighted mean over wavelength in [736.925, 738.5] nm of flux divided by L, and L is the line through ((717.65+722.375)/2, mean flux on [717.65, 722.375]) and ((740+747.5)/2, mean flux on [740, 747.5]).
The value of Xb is -0.10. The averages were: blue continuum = 12.1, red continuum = 14.2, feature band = 15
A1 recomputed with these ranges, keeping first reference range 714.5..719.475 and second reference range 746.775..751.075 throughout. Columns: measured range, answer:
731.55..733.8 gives -0.111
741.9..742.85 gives -0.061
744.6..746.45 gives -0.032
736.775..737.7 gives -0.160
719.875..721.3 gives 0.067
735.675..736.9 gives -0.103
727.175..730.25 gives -0.075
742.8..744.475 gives -0.083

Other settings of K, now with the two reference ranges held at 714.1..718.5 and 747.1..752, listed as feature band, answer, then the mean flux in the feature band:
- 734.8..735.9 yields -0.05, 13.9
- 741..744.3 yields -0.17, 14.6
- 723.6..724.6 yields -0.05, 12.9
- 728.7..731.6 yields -0.21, 13.7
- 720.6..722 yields 0.04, 11.6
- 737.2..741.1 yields -0.20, 14.3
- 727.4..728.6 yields -0.06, 13.2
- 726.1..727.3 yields -0.08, 13.2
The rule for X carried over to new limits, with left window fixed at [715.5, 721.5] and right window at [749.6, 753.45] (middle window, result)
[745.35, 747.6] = 0.010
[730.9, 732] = -0.117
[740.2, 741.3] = -0.042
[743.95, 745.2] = -0.016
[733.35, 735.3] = -0.122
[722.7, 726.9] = -0.036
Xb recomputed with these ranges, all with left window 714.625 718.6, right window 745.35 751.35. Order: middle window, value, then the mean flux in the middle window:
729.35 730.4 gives -0.099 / 13.9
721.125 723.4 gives -0.050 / 12.6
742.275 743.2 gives -0.094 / 14.9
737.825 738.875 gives -0.069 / 14.2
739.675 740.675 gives -0.024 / 13.8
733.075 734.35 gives -0.130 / 14.6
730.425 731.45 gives -0.056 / 13.4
